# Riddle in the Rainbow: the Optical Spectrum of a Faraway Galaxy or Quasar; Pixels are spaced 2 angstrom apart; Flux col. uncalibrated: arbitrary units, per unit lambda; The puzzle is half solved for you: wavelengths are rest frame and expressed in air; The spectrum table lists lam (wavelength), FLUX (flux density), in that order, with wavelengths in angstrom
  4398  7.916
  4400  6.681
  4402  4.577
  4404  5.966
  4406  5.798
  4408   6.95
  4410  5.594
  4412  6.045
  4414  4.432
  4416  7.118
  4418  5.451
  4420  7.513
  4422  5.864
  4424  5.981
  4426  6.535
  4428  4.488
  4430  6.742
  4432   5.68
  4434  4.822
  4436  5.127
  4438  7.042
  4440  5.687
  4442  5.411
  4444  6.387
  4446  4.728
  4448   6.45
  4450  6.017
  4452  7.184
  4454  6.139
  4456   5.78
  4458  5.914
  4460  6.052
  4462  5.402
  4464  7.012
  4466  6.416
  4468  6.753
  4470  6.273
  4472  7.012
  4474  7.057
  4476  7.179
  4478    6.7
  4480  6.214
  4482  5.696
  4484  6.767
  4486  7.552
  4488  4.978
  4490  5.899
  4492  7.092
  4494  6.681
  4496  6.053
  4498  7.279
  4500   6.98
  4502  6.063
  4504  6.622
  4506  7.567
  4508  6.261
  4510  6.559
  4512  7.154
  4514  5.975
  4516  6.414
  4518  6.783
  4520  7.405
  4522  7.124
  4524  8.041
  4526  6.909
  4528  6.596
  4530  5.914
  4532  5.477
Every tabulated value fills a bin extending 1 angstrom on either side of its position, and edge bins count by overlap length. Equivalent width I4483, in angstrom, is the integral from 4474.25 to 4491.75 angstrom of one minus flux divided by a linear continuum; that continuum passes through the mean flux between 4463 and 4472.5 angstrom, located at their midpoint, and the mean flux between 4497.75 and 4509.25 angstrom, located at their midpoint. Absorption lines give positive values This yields 0.7 angstrom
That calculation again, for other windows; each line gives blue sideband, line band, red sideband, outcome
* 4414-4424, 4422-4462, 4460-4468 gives 2.4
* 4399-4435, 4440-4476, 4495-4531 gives 0.2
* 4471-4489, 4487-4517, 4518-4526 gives 2.1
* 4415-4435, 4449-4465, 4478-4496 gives 0.0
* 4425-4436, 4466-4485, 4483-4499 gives -1.0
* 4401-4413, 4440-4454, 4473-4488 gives 0.6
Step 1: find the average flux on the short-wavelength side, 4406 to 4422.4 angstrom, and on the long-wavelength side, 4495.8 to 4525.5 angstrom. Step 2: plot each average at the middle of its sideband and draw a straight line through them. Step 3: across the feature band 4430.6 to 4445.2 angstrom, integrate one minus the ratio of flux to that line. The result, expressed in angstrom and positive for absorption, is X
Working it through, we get 1.3 angstrom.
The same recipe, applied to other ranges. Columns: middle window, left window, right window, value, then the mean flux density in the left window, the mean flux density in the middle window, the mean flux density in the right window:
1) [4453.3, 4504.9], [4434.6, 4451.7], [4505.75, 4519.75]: -1.3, 5.89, 6.45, 6.66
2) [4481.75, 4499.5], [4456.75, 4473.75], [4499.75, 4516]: 0.1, 6.38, 6.49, 6.62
